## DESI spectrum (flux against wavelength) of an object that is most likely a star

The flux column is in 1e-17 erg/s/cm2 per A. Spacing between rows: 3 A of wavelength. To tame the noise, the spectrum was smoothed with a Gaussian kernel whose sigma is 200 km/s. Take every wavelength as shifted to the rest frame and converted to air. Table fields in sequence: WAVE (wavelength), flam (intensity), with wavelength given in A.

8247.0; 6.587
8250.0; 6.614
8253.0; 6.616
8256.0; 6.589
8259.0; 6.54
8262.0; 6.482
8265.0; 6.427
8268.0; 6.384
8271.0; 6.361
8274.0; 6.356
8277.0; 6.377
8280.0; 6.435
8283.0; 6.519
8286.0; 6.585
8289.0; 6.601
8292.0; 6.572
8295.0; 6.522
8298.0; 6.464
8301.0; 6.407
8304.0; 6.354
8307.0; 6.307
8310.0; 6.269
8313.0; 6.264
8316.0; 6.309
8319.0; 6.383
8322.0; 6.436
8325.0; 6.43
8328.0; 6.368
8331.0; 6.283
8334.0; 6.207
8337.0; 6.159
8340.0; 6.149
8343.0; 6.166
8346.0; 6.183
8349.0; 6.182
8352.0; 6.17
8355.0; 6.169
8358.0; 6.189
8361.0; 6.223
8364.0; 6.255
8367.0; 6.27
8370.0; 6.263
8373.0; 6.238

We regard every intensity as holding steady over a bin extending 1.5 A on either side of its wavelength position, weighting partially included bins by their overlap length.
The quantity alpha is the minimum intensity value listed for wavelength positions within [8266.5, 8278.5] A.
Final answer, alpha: 6.356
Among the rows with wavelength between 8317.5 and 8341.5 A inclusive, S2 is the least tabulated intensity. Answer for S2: 6.149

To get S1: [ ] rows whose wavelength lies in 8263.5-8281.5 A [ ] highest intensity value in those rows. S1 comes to 6.435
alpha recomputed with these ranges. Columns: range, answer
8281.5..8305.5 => 6.354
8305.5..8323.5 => 6.264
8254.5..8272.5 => 6.361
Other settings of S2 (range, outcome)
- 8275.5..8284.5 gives 6.377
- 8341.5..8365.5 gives 6.166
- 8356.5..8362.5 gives 6.189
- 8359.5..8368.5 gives 6.223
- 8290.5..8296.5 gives 6.522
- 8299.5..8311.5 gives 6.269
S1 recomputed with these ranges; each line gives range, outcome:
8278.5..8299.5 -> 6.601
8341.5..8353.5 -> 6.183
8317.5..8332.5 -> 6.436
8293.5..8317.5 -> 6.522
